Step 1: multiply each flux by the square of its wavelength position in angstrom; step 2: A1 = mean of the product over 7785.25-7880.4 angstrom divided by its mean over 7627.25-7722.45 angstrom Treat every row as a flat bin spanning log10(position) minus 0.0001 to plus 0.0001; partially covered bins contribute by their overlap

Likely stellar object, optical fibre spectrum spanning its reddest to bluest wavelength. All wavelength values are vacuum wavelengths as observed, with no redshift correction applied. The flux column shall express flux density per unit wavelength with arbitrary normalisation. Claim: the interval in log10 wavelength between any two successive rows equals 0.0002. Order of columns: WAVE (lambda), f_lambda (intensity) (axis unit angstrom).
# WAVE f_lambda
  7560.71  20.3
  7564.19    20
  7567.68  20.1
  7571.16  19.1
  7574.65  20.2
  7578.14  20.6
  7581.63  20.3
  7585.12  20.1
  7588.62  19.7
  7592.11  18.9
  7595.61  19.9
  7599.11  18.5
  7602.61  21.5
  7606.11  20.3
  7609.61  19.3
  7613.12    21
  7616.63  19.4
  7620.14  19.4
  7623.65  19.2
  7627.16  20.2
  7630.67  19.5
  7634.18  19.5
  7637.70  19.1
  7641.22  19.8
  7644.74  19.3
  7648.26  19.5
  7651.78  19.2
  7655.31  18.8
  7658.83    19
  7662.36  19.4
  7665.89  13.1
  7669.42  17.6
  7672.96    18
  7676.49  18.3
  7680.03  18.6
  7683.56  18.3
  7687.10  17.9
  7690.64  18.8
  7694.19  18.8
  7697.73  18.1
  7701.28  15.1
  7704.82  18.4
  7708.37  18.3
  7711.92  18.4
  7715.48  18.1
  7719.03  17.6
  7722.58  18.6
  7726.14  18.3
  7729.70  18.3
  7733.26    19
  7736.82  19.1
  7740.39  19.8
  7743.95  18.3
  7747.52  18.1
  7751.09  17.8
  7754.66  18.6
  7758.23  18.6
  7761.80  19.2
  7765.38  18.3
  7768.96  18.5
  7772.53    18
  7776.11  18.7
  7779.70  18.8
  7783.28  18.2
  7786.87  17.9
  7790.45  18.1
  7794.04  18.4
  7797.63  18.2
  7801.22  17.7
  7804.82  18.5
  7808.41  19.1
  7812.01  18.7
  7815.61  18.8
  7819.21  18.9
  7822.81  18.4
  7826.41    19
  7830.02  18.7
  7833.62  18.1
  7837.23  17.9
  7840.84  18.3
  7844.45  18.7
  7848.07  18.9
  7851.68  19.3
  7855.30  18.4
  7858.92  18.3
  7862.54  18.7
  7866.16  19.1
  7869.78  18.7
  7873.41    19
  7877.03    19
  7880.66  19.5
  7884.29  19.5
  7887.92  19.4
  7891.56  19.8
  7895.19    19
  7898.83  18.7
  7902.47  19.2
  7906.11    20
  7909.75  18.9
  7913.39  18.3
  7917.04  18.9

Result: 1.05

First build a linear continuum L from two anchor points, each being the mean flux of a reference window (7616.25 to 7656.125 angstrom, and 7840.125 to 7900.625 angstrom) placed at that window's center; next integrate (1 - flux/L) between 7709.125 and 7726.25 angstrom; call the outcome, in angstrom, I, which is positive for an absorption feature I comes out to 1.0 angstrom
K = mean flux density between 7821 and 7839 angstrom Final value 18.4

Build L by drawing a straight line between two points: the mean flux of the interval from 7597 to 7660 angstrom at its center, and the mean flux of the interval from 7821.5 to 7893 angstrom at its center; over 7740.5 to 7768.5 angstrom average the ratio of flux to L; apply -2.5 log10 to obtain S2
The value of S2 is 0.04 mag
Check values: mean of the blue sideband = 19.6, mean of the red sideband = 18.8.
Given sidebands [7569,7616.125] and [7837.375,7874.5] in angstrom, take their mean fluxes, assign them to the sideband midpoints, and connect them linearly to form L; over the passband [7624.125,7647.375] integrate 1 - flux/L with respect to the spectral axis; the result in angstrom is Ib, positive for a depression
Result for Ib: 0.2 angstrom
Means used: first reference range 19.9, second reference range 18.7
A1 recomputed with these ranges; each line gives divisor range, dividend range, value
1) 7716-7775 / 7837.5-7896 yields 1.06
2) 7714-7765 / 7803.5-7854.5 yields 1.03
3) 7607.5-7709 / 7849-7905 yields 1.08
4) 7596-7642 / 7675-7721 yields 0.93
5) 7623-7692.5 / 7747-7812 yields 1.02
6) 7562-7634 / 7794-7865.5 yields 0.99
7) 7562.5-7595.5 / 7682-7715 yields 0.93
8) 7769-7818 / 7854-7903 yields 1.06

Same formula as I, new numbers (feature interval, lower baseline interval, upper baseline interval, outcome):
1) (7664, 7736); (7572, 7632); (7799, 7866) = 5.30 angstrom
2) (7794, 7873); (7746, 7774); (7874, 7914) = 1.10 angstrom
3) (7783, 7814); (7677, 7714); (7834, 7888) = 0.36 angstrom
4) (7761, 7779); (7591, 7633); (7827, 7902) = 0.64 angstrom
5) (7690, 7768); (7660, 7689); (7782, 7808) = -1.86 angstrom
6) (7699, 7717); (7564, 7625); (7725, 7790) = 1.20 angstrom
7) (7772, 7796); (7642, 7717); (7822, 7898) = 0.32 angstrom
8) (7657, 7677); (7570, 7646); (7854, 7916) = 2.13 angstrom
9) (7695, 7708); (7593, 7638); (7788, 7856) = 1.22 angstrom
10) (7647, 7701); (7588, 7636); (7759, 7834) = 3.33 angstrom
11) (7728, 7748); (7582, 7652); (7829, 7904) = 0.50 angstrom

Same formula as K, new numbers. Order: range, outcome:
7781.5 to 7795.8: 18.1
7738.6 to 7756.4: 18.5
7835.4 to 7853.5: 18.6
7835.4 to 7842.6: 18.1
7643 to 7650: 19.4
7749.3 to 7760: 18.3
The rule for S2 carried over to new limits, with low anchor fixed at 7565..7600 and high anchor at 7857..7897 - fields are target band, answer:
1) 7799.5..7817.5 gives 0.04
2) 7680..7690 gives 0.07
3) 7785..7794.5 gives 0.07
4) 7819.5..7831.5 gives 0.03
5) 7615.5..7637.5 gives 0.01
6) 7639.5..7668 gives 0.06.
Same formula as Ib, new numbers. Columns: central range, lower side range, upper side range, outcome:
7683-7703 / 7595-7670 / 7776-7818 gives 1.2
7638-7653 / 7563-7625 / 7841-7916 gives 0.2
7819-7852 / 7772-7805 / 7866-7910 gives 0.2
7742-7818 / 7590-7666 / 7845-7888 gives 2.8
